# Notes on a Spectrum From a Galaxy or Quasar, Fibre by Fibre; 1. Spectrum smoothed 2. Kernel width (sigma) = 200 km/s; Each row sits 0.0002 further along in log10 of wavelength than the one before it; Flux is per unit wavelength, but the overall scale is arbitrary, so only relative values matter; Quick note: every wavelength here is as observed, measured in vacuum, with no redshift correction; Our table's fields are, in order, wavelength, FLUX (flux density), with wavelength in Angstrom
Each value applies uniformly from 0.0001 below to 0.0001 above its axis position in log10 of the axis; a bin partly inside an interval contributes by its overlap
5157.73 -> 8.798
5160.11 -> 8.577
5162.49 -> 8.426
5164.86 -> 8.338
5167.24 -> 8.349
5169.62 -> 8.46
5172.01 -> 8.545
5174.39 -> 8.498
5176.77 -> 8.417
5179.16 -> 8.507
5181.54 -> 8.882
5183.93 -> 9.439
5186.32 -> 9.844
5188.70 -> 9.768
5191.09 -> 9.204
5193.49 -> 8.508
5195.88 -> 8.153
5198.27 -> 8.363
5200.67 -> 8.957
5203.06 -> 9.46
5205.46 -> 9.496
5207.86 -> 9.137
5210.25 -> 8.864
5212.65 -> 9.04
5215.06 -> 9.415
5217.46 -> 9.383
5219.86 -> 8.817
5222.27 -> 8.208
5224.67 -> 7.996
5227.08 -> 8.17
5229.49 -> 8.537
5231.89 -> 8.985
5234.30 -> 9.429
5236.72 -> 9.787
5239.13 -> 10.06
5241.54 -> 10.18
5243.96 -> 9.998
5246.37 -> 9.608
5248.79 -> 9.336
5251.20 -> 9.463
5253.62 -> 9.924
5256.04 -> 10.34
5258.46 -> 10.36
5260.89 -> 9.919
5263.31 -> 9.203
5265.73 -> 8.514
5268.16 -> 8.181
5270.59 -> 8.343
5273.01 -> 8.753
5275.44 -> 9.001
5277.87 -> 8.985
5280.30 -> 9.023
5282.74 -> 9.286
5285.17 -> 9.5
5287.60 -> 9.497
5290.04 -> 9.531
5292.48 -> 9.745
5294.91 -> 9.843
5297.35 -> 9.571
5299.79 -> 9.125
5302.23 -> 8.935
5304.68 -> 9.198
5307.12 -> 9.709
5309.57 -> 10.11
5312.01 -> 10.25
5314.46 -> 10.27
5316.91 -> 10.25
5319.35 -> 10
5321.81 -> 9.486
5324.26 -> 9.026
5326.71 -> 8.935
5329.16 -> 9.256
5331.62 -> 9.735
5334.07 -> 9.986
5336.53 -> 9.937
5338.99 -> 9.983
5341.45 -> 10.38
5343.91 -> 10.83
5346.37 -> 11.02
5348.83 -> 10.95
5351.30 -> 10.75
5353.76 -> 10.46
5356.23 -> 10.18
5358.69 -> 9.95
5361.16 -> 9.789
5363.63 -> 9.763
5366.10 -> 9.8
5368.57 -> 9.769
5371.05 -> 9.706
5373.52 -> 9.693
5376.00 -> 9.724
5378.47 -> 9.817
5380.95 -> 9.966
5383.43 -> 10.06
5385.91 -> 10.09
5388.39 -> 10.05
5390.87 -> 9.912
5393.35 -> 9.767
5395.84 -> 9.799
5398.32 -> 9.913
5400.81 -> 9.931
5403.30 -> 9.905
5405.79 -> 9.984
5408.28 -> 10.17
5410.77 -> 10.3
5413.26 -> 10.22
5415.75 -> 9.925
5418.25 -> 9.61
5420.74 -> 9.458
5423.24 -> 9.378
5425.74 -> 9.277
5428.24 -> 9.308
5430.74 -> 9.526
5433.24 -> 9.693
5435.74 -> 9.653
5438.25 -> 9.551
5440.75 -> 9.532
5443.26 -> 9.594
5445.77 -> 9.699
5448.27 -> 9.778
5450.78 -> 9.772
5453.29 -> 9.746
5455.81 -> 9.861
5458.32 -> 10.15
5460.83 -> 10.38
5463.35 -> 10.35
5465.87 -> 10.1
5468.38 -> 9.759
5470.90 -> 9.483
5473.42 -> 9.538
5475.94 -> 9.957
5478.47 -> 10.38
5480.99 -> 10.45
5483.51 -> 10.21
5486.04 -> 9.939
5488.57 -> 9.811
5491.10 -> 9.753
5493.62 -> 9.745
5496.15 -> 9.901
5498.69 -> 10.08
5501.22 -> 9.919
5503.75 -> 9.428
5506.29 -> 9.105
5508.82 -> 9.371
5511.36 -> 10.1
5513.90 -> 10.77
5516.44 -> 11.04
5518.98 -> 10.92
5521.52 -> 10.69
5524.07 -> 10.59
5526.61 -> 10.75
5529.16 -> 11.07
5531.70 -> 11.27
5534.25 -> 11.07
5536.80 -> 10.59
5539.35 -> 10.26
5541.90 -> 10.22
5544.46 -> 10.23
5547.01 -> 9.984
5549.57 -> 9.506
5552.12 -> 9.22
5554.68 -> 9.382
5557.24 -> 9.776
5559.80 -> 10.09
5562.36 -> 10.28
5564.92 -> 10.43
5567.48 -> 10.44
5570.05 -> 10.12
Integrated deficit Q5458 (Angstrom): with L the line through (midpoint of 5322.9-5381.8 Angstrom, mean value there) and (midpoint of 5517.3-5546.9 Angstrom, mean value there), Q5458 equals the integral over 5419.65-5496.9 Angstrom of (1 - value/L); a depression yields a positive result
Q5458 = 4.38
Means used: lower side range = 9.98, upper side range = 10.7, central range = 9.8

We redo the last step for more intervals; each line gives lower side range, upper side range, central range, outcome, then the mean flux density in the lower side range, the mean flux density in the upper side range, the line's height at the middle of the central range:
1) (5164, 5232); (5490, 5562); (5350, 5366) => -1.1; 8.82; 10.2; 9.48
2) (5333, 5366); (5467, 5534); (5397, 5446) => 2.4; 10.3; 10.2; 10.2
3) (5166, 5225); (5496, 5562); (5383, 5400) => -0.5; 8.88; 10.2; 9.66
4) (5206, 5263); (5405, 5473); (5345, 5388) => -2.1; 9.35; 9.78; 9.63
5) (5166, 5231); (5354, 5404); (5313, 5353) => -1.8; 8.83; 9.89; 9.62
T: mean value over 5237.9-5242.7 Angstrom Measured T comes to 10.1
